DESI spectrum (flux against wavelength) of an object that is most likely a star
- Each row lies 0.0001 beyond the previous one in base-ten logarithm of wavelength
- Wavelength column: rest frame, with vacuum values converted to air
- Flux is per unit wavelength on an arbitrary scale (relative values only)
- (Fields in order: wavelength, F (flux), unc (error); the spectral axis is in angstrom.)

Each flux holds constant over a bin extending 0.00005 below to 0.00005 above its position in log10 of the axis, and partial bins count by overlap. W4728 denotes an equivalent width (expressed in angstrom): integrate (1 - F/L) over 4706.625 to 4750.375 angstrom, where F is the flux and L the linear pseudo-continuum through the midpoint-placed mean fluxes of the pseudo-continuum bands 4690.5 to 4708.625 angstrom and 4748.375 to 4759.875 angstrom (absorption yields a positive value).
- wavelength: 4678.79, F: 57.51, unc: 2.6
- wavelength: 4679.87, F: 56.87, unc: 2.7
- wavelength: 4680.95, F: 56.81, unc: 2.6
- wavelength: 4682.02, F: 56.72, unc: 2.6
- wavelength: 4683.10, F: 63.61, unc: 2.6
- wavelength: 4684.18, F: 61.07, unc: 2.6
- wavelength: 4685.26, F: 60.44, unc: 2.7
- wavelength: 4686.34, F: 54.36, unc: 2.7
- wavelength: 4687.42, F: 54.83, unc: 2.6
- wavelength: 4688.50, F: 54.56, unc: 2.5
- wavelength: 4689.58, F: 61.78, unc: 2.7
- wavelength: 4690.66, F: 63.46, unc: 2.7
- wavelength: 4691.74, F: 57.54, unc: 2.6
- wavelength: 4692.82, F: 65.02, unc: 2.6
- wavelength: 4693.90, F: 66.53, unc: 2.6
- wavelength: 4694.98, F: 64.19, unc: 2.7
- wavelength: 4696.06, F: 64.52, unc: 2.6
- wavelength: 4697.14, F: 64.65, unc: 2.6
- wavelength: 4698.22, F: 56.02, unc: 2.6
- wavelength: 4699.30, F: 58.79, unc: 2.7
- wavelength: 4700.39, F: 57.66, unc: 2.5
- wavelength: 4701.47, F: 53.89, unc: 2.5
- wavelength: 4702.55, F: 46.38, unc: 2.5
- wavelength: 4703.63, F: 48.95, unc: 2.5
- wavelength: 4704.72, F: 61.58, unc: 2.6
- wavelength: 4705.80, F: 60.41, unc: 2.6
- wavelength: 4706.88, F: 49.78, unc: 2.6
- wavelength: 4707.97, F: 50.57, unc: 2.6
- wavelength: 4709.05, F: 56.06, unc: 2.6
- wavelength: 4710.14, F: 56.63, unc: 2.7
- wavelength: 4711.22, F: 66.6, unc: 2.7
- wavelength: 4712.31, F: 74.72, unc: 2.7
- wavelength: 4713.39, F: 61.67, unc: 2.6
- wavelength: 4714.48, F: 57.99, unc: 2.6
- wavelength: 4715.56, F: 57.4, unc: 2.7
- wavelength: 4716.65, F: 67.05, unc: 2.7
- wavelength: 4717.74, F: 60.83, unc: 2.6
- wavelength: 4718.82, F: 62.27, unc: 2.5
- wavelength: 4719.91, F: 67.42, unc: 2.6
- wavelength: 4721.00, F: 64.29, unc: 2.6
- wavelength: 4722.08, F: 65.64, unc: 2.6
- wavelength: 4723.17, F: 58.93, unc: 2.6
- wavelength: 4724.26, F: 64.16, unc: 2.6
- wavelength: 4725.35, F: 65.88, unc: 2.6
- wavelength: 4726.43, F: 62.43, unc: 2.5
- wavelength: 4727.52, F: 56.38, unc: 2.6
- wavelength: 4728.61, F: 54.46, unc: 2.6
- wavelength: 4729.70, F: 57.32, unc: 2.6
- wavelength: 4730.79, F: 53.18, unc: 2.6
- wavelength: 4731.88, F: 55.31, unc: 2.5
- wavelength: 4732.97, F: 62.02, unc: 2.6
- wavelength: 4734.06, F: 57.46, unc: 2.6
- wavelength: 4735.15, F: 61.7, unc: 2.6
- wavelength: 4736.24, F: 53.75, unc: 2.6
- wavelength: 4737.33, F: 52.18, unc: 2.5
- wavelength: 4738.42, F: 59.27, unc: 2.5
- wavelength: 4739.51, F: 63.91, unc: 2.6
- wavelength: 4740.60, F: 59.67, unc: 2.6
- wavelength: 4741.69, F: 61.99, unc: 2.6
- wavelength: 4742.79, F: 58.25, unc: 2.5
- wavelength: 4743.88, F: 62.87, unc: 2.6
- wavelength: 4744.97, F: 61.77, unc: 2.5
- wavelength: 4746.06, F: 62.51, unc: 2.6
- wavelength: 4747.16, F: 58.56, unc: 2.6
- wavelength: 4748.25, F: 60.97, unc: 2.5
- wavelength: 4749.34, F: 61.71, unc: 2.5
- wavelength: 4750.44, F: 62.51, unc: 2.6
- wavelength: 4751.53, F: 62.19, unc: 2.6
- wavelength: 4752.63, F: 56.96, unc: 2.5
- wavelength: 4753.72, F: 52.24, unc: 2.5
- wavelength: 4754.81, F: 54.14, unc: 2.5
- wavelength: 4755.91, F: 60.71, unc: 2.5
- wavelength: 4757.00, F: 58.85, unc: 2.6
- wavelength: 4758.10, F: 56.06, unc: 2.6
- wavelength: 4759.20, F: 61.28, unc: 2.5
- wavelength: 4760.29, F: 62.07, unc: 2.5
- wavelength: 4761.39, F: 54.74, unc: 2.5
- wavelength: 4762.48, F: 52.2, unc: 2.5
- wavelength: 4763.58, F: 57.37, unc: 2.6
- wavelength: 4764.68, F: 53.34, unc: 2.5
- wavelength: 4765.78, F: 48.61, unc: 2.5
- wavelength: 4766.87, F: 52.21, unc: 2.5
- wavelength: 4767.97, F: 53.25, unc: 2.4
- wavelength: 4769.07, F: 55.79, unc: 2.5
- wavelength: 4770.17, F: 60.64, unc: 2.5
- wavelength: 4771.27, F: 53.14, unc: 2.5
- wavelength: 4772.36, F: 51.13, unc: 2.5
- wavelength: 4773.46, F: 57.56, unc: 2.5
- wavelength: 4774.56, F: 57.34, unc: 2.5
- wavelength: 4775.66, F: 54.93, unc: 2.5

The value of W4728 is -1.3 angstrom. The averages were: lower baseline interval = 58.1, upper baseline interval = 58.8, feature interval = 60.2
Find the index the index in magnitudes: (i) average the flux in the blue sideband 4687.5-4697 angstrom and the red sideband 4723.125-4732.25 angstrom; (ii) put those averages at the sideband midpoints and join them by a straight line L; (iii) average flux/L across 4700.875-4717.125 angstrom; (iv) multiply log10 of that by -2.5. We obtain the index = 0.04 mag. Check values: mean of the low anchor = 62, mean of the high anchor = 58.7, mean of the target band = 58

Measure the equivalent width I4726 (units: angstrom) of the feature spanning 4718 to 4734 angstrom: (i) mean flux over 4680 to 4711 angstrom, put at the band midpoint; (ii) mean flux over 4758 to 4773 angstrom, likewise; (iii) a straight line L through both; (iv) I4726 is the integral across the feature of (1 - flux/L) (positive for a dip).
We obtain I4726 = -1.1 angstrom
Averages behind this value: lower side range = 58.2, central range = 60.6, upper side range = 55.1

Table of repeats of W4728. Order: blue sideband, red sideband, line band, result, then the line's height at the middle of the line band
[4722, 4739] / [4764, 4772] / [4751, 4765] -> -0.51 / 55.1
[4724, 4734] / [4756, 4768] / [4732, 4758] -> -0.89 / 57.3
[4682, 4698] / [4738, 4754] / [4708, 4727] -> -0.59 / 60.7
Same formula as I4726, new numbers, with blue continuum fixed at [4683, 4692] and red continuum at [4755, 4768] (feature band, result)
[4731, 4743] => -0.35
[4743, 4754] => -0.76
